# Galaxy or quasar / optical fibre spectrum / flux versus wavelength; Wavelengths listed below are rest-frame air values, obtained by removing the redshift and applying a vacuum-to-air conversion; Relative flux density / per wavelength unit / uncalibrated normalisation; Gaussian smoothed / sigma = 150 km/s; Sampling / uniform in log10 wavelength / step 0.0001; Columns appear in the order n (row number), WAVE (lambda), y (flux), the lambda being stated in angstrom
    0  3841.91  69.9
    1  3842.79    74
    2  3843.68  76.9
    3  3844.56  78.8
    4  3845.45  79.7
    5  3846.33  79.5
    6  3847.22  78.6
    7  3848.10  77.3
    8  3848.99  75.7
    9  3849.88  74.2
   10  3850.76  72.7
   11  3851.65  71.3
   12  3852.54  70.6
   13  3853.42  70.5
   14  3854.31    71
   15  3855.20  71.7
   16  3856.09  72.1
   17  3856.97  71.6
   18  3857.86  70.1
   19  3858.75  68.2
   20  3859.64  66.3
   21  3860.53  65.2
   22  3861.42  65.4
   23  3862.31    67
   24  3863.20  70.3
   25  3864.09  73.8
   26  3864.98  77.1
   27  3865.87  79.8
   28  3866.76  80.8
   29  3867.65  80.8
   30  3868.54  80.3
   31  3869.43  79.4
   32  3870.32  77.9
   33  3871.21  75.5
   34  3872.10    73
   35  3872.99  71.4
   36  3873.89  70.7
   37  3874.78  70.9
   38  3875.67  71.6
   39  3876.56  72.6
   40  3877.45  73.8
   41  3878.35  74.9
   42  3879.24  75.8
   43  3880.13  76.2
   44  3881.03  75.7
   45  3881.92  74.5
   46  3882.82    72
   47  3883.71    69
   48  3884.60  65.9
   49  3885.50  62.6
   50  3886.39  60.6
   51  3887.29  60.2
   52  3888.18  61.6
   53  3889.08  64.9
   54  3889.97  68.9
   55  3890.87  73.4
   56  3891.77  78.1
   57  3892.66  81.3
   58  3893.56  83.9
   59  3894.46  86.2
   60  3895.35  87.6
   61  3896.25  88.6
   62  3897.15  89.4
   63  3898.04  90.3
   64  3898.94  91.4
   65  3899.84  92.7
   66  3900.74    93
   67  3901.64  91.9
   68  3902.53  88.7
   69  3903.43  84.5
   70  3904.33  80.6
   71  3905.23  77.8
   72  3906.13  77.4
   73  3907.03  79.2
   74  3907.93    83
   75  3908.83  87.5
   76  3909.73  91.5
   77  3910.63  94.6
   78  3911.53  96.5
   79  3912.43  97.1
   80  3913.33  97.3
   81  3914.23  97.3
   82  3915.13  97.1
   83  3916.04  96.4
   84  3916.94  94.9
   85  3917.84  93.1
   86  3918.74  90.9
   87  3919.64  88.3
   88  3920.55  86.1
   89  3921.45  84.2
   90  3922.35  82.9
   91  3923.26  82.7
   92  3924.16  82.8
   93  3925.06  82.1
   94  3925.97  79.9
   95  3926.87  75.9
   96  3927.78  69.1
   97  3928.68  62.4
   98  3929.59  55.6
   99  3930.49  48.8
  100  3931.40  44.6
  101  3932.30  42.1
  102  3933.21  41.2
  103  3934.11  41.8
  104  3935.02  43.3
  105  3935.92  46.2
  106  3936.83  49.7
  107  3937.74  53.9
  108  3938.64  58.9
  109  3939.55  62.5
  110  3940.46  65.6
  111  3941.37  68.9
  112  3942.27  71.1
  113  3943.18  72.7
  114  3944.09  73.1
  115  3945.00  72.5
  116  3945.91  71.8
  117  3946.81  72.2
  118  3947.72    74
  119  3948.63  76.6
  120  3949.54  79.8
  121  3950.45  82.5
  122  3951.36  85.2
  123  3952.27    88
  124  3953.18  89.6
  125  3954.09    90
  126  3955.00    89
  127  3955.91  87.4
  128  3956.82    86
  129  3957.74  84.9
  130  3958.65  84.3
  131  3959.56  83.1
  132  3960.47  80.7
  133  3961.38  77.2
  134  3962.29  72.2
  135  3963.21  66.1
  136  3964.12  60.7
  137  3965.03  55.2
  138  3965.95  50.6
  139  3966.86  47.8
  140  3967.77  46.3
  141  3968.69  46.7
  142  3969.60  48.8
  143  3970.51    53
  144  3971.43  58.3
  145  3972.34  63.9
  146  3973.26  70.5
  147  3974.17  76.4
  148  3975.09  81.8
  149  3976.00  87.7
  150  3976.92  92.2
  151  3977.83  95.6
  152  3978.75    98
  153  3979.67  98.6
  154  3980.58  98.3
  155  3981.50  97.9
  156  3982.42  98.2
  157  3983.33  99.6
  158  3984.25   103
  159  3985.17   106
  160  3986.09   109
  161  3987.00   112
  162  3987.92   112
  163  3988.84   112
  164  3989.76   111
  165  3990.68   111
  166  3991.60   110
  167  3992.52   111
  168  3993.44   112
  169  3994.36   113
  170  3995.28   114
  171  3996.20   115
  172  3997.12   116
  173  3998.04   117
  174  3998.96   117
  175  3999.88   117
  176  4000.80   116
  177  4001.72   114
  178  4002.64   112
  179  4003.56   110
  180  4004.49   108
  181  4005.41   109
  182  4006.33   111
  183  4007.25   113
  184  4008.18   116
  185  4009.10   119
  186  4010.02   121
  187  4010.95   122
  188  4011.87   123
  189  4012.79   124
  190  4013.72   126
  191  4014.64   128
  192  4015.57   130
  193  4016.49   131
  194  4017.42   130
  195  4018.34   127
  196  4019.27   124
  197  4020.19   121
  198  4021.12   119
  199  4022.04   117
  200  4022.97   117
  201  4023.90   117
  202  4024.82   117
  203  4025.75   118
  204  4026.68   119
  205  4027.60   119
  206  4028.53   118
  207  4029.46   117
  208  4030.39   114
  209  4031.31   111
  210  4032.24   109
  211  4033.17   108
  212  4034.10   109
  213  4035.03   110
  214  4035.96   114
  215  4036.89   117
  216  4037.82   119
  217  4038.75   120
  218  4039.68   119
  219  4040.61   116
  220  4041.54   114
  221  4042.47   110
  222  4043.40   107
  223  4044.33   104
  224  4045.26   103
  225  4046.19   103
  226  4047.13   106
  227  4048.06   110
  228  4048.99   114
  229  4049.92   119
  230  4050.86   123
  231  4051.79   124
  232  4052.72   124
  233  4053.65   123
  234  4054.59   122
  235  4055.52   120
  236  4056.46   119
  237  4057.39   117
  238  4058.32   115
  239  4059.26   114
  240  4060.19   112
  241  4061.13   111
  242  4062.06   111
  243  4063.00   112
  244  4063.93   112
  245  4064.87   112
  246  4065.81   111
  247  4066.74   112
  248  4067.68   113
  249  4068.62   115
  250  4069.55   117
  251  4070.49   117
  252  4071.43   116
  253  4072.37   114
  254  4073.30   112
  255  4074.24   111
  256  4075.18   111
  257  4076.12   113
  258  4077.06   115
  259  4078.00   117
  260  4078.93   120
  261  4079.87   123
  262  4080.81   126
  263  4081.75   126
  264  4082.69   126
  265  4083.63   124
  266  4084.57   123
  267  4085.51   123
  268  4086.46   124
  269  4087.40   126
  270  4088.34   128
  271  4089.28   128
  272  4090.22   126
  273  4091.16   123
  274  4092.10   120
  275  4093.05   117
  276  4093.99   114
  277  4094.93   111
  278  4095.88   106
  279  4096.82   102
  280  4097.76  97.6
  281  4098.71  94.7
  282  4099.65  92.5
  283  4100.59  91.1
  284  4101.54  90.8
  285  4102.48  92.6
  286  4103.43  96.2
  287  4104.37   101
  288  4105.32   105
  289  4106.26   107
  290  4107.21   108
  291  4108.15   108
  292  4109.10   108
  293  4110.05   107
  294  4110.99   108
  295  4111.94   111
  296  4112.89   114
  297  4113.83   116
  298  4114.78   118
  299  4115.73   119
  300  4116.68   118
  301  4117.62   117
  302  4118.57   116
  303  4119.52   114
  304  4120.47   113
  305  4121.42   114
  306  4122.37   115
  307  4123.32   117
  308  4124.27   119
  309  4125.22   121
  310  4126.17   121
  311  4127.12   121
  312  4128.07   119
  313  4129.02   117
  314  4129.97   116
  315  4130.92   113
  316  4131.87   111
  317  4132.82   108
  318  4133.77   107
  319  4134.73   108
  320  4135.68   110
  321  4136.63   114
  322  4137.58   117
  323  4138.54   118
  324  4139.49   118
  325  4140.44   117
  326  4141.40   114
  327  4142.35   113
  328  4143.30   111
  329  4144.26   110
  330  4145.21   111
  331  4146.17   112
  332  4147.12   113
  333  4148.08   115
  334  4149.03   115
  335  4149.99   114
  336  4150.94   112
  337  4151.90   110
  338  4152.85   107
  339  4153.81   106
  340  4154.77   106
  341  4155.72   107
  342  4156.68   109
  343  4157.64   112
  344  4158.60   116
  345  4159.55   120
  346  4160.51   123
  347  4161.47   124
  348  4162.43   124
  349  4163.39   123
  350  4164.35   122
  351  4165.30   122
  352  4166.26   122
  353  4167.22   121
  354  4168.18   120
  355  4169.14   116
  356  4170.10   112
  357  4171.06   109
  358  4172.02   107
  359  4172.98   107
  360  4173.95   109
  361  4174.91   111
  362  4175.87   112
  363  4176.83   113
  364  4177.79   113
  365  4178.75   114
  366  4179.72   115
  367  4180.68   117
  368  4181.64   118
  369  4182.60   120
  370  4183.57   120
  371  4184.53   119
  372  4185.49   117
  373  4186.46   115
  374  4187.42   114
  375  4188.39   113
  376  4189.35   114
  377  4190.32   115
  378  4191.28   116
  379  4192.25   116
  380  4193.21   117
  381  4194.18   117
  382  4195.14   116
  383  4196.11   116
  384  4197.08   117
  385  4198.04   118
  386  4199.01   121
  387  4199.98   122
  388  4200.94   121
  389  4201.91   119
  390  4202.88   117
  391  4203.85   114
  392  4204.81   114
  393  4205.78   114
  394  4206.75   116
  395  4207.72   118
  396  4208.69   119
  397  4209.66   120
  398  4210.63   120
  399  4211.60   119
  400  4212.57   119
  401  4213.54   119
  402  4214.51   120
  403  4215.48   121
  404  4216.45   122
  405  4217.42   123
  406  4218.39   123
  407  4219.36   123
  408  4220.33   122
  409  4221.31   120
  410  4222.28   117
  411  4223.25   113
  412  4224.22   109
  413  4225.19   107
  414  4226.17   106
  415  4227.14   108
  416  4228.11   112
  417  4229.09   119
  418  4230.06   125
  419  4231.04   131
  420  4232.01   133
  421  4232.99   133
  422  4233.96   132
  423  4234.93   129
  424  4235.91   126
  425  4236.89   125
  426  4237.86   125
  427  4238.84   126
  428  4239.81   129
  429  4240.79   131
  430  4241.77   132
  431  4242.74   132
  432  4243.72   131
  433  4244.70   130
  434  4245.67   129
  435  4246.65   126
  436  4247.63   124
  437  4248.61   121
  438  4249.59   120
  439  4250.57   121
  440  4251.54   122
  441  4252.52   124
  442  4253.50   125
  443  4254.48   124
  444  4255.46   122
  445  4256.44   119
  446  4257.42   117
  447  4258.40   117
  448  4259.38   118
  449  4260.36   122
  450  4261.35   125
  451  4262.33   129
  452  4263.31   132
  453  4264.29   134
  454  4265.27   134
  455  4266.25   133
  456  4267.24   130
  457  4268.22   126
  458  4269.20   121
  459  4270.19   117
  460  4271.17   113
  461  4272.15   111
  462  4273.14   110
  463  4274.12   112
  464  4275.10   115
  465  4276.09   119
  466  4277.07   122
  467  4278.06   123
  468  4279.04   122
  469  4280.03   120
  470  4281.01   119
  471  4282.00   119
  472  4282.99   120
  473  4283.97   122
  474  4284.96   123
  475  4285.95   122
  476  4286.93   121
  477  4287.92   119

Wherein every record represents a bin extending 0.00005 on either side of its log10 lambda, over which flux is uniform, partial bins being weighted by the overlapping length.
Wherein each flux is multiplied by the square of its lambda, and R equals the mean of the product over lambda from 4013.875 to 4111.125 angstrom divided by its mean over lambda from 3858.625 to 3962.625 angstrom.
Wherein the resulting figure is 1.62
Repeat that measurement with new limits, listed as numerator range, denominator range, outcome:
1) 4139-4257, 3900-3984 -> 1.76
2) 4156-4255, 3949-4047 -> 1.29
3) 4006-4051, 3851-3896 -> 1.74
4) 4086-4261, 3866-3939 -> 1.75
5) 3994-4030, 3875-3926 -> 1.53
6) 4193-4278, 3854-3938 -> 1.90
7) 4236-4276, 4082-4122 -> 1.19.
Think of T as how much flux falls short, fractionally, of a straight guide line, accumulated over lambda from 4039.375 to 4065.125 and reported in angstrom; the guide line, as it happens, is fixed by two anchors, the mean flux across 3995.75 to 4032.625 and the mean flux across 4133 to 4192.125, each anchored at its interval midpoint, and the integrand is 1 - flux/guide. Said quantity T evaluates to 0.69 angstrom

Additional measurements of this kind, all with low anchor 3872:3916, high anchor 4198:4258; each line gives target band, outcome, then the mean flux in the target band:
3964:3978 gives 4.01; 64.2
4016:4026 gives -2.68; 122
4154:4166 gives -0.41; 117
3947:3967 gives 2.45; 77.2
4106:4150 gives -1.87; 114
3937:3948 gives 2.40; 67.6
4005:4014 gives -2.25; 118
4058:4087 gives -3.96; 116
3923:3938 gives 4.61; 58.7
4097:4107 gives 0.83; 97.3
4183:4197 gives 0.10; 116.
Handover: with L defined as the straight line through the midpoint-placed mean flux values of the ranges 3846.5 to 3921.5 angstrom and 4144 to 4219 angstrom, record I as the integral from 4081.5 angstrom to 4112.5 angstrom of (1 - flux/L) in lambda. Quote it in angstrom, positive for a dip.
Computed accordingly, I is -1.6 angstrom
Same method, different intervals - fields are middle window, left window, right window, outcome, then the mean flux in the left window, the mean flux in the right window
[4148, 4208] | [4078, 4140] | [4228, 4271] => 2.0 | 114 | 126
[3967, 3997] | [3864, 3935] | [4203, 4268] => -1.2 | 77.7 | 123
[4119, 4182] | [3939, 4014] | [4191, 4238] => -1.5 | 91.4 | 119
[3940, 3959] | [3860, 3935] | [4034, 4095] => 2.2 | 77.2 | 117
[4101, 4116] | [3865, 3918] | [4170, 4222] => 0.0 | 80.7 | 117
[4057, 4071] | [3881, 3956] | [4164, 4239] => -2.2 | 76.7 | 118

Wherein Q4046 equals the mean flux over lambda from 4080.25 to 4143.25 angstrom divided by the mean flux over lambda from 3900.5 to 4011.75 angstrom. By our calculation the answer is 1.33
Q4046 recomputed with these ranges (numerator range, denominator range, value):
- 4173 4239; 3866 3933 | 1.50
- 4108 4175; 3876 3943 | 1.51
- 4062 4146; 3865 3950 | 1.50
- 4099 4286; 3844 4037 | 1.35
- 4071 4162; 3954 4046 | 1.10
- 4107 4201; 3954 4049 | 1.12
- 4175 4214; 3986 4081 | 1.01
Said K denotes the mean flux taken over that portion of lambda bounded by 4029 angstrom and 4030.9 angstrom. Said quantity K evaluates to 116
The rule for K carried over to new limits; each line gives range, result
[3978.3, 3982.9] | 98.3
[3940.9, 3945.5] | 71.6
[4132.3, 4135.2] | 108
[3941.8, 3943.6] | 72.1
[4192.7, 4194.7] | 117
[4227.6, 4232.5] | 124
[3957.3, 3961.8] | 82.2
